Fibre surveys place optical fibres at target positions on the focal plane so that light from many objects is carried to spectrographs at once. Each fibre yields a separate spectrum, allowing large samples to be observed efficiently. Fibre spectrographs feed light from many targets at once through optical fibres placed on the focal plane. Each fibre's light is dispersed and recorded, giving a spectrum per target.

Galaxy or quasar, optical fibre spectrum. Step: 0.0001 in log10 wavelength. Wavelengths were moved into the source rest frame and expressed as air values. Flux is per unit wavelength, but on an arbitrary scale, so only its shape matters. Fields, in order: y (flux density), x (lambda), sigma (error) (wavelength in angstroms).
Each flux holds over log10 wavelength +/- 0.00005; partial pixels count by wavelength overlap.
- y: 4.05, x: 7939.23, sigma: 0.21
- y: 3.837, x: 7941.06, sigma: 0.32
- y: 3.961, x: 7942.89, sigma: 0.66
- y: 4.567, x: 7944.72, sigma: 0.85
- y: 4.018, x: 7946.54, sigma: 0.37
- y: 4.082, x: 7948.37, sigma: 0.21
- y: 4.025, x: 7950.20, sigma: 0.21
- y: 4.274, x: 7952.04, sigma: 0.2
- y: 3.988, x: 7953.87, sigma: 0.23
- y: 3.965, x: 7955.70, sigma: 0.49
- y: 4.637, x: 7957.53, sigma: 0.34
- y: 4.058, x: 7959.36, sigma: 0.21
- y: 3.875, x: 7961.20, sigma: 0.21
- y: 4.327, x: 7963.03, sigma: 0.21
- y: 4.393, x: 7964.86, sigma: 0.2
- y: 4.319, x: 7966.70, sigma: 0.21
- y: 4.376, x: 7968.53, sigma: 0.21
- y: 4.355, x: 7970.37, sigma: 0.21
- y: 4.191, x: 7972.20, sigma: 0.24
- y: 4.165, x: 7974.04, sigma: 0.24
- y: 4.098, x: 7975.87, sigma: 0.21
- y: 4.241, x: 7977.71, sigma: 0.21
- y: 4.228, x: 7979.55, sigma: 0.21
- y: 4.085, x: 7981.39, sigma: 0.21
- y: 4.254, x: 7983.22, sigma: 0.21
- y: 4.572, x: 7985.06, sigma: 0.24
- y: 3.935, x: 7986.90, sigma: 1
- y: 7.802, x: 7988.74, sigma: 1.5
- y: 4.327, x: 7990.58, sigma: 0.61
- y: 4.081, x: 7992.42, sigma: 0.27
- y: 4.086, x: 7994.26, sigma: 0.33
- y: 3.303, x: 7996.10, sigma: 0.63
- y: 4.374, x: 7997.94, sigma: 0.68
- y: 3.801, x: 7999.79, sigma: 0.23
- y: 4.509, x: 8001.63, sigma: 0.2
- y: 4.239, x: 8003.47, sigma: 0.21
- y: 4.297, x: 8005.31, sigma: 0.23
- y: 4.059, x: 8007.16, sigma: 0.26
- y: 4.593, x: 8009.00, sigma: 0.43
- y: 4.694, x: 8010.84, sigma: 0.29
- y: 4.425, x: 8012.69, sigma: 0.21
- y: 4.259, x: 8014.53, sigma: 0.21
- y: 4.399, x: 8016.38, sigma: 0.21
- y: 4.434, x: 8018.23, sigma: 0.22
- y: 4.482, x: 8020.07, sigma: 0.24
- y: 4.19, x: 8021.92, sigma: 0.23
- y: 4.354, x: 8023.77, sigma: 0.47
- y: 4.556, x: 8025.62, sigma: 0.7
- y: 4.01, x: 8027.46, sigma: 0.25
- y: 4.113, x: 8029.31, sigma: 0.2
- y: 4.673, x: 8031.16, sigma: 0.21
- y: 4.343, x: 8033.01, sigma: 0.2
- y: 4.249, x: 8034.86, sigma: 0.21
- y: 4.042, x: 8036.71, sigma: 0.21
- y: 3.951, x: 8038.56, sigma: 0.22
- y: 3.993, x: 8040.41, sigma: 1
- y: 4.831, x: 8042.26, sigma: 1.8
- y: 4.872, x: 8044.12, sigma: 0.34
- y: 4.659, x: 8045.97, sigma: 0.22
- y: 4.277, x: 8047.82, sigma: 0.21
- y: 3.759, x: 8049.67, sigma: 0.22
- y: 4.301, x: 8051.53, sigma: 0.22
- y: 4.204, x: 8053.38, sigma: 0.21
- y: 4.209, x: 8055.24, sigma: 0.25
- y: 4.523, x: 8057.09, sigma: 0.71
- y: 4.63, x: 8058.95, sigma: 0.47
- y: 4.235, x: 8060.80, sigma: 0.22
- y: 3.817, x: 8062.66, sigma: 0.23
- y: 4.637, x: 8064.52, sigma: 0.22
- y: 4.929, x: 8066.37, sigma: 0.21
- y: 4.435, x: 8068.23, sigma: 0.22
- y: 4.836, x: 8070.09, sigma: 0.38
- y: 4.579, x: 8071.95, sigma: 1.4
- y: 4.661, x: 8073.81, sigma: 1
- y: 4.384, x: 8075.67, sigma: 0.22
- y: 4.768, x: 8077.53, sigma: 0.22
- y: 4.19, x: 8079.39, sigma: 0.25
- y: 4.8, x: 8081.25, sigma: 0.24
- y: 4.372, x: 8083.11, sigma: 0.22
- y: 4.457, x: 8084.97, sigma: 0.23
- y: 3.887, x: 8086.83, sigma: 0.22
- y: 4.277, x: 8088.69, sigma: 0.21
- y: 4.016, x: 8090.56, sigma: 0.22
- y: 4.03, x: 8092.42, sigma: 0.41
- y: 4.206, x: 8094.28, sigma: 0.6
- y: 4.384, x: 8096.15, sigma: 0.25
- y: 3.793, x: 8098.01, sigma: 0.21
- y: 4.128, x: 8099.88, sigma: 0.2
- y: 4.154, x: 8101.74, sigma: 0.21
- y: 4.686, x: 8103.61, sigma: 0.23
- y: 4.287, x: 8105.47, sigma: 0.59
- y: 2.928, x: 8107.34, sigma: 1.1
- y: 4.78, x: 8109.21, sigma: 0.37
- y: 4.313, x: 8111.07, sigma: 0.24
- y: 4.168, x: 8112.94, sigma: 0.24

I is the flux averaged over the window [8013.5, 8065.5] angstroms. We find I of 4.32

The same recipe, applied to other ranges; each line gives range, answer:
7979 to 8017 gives 4.4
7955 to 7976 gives 4.24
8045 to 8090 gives 4.41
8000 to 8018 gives 4.37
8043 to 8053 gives 4.37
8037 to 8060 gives 4.34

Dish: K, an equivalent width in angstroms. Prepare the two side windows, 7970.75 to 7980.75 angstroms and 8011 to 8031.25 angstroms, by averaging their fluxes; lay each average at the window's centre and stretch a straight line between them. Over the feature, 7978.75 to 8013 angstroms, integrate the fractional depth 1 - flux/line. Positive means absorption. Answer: -1.1 angstroms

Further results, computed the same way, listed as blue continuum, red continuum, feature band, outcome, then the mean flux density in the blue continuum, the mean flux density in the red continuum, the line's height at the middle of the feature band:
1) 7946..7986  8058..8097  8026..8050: 0.1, 4.21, 4.41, 4.34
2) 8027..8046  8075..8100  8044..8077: -1.0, 4.33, 4.27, 4.3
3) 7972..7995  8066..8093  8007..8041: 1.1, 4.48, 4.44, 4.46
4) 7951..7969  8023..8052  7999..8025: -0.4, 4.22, 4.31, 4.28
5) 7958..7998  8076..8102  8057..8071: -0.8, 4.34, 4.25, 4.27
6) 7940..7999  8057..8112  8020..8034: -0.1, 4.27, 4.33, 4.3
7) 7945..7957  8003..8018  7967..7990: -1.5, 4.11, 4.38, 4.23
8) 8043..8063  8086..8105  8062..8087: -1.5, 4.34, 4.16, 4.25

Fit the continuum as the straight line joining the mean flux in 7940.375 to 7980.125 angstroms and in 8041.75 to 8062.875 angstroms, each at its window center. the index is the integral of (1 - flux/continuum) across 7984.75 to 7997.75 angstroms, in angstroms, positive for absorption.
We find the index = -1.0 angstroms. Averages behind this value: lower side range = 4.18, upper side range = 4.37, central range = 4.58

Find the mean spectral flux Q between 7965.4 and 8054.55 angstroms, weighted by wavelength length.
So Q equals 4.34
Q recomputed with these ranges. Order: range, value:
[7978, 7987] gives 4.24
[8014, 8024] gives 4.35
